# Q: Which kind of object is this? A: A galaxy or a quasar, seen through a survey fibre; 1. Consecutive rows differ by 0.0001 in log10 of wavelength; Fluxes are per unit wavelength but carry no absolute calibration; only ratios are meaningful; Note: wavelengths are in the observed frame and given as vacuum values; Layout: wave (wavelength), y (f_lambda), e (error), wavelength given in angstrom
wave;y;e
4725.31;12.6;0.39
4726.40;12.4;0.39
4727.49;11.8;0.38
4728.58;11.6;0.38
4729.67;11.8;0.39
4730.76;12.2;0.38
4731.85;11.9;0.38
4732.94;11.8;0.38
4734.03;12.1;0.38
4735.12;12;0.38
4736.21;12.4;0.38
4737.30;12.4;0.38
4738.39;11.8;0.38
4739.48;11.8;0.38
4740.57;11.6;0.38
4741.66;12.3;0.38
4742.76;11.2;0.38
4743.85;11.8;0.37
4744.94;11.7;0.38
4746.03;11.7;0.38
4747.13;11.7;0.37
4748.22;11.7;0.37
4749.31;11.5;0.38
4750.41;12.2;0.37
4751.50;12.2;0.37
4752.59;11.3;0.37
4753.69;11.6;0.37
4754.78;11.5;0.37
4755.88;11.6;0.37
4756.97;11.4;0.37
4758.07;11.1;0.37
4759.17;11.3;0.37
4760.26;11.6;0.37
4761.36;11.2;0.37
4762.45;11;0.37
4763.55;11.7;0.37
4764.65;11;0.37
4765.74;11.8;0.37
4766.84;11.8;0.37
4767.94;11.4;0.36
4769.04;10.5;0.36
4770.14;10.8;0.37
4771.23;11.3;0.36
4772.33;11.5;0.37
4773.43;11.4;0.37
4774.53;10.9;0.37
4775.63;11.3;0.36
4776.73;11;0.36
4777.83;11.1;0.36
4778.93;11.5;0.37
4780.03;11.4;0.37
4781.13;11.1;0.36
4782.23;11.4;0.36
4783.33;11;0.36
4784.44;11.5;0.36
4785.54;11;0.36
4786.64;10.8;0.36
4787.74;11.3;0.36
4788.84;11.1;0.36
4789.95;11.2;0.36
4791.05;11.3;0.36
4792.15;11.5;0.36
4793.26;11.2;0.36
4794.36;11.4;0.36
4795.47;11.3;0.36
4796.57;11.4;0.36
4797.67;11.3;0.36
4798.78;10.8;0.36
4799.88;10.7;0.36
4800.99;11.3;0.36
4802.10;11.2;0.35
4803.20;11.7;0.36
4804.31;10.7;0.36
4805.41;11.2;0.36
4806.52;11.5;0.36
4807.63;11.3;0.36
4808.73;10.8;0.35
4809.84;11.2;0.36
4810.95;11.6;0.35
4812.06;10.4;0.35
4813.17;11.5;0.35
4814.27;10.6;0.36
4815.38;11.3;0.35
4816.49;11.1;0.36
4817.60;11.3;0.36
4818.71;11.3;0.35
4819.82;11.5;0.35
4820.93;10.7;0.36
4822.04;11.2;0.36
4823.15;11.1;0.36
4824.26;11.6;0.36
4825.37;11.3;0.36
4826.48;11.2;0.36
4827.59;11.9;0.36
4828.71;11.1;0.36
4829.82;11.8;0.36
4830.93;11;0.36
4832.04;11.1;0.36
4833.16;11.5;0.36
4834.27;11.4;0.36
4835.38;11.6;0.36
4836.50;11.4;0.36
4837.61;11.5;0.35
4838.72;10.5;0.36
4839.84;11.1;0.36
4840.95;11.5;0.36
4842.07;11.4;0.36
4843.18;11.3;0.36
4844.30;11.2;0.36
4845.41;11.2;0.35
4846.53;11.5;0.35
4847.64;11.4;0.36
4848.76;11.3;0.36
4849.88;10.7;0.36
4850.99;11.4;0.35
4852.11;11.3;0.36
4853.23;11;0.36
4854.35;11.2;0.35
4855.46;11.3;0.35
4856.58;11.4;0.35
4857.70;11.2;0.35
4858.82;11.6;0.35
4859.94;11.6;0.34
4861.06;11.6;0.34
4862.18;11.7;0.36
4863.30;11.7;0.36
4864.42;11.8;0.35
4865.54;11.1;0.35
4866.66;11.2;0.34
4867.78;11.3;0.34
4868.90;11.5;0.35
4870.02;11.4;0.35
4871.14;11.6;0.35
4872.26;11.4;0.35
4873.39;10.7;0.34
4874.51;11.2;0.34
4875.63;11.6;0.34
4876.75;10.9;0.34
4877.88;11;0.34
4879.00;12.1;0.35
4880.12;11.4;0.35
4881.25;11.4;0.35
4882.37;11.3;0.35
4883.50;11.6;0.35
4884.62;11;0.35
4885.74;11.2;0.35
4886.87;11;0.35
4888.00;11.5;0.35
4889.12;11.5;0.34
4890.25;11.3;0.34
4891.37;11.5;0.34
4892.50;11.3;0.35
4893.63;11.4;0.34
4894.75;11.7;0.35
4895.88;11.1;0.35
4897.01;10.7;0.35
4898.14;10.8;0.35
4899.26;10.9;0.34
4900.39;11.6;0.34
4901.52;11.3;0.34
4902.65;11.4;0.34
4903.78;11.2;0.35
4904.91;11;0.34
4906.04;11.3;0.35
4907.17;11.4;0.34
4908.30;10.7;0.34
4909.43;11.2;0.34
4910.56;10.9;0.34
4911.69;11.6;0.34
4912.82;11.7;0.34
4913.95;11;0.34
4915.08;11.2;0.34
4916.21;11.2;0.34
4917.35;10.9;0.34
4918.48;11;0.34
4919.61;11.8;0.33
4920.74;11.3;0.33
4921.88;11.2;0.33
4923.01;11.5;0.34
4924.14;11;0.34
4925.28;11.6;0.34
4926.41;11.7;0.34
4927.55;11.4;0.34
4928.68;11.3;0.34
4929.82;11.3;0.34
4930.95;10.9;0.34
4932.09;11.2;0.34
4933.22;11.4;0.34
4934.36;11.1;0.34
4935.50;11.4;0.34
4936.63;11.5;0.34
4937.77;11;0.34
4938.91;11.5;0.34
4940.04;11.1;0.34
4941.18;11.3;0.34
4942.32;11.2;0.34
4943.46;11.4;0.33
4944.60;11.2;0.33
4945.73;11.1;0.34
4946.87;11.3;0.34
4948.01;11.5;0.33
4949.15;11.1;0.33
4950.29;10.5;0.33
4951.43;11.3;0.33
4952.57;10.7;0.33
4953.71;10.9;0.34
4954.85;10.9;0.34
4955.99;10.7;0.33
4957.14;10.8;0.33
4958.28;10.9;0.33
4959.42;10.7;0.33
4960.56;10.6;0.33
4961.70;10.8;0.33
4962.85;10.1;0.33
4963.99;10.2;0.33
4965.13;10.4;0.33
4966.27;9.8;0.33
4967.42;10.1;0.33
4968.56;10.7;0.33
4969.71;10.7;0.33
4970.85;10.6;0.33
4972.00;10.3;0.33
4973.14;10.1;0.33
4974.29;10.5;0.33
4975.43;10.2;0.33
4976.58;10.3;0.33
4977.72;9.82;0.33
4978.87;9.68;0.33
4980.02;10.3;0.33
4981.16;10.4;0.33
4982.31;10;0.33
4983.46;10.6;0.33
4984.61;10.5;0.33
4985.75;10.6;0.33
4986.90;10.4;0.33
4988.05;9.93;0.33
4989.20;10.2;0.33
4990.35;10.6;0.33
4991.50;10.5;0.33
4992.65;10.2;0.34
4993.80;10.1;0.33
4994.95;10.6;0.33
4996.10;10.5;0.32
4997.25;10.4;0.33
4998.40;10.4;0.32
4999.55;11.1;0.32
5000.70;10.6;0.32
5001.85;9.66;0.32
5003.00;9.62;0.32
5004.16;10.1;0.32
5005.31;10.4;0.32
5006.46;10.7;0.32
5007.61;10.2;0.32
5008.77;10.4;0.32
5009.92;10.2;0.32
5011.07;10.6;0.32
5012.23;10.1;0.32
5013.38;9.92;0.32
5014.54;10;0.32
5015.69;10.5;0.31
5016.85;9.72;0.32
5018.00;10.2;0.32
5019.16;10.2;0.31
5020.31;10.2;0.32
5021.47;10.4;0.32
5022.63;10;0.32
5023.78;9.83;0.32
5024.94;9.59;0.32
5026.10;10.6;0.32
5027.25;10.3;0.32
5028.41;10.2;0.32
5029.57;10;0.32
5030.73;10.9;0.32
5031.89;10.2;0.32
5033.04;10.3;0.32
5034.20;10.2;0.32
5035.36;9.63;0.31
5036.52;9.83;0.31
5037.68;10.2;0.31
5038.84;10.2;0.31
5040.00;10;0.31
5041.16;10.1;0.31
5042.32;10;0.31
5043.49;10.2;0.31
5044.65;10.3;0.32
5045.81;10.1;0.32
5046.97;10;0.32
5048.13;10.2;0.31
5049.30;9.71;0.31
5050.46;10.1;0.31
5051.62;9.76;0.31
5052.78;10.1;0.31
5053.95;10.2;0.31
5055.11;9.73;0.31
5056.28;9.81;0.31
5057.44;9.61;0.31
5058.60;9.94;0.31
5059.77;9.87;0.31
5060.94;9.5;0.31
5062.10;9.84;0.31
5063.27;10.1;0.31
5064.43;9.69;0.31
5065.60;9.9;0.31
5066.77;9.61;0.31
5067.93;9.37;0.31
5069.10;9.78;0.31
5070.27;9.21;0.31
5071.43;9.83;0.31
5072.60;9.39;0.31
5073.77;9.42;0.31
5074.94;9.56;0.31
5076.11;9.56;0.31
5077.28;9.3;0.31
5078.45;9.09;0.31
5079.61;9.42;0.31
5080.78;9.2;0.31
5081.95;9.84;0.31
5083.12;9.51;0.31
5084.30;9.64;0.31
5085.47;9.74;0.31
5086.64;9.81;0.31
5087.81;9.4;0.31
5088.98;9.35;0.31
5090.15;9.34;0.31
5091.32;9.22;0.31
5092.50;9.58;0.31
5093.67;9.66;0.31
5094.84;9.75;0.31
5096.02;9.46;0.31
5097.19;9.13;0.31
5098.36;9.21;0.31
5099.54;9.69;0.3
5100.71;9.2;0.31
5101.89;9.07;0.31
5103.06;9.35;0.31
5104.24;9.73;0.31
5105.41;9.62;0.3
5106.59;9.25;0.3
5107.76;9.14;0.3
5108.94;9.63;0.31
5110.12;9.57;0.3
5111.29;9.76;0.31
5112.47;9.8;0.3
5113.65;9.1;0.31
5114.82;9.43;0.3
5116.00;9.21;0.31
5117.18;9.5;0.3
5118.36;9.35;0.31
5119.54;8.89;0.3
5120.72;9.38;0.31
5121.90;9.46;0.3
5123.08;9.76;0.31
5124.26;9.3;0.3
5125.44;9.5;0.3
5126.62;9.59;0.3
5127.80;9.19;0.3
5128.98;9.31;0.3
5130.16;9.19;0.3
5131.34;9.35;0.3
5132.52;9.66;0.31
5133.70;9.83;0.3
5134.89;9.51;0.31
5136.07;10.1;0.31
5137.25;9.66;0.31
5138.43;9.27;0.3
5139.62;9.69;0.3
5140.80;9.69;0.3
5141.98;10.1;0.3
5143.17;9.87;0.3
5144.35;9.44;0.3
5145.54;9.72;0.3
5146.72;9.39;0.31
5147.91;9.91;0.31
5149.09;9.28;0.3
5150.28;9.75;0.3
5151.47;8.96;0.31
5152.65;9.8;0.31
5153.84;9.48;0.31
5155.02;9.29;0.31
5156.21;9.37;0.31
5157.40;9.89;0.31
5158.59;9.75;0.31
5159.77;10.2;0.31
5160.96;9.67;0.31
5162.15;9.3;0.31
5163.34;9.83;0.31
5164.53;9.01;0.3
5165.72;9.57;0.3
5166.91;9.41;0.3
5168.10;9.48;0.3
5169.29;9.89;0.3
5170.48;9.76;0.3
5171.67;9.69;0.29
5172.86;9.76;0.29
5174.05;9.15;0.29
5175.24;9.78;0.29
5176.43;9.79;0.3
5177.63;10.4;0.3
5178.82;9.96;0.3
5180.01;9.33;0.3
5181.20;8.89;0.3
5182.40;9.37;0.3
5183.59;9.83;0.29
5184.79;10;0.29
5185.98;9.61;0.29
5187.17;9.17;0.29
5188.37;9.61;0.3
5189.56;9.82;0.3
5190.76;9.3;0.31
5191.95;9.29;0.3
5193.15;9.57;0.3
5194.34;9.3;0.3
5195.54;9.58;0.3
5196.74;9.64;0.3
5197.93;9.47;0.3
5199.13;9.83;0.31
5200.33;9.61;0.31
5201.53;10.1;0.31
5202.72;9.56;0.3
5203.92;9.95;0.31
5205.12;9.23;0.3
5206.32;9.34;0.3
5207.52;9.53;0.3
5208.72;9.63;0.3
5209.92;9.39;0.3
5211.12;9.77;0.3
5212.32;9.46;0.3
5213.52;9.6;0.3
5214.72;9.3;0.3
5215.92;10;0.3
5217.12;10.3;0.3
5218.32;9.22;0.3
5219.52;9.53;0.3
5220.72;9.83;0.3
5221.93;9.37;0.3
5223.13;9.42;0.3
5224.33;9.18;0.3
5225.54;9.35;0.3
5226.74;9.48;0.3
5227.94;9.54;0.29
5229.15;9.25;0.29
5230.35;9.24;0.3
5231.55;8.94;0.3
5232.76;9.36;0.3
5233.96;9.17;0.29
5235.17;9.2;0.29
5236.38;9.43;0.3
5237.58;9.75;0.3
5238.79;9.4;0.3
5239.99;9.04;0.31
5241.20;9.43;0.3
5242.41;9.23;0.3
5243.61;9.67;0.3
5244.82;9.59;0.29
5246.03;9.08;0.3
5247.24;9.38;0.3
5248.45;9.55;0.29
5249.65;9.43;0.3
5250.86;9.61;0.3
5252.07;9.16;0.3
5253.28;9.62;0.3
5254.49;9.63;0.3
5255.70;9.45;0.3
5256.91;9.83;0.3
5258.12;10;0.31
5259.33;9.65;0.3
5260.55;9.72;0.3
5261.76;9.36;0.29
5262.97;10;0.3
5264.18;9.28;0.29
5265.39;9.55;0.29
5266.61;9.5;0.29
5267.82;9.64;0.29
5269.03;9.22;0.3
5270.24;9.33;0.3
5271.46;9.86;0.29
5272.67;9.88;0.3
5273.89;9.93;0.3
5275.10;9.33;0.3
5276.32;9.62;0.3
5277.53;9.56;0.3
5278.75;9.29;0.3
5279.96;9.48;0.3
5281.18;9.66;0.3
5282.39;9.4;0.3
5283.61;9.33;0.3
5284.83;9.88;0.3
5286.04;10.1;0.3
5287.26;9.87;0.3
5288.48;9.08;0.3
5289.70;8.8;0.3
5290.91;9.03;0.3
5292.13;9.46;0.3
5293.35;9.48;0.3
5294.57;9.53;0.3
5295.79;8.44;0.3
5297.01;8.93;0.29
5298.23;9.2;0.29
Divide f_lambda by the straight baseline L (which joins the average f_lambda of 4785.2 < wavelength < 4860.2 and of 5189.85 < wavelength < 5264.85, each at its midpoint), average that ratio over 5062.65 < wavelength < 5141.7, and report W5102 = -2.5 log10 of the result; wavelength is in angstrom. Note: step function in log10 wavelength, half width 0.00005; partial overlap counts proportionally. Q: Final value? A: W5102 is 0.06 mag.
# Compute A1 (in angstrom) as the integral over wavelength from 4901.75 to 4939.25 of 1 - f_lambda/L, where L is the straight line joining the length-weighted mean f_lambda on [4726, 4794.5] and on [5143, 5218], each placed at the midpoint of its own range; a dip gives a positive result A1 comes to -1.7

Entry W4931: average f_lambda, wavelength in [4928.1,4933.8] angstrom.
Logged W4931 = 11.2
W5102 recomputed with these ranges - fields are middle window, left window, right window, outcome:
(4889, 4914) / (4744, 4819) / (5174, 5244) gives -0.04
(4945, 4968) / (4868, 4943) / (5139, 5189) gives 0.02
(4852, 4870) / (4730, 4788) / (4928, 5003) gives -0.03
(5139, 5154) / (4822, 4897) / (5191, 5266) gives 0.03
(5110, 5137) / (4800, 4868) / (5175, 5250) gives 0.05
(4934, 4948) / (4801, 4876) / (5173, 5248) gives -0.05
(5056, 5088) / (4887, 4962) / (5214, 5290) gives 0.09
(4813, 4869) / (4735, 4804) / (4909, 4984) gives -0.01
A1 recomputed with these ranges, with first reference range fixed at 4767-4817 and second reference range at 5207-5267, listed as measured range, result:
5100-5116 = 0.88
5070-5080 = 0.67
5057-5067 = 0.35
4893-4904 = -0.45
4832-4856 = -0.63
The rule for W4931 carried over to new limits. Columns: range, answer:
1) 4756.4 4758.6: 11.3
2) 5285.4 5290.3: 9.47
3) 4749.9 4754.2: 11.8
